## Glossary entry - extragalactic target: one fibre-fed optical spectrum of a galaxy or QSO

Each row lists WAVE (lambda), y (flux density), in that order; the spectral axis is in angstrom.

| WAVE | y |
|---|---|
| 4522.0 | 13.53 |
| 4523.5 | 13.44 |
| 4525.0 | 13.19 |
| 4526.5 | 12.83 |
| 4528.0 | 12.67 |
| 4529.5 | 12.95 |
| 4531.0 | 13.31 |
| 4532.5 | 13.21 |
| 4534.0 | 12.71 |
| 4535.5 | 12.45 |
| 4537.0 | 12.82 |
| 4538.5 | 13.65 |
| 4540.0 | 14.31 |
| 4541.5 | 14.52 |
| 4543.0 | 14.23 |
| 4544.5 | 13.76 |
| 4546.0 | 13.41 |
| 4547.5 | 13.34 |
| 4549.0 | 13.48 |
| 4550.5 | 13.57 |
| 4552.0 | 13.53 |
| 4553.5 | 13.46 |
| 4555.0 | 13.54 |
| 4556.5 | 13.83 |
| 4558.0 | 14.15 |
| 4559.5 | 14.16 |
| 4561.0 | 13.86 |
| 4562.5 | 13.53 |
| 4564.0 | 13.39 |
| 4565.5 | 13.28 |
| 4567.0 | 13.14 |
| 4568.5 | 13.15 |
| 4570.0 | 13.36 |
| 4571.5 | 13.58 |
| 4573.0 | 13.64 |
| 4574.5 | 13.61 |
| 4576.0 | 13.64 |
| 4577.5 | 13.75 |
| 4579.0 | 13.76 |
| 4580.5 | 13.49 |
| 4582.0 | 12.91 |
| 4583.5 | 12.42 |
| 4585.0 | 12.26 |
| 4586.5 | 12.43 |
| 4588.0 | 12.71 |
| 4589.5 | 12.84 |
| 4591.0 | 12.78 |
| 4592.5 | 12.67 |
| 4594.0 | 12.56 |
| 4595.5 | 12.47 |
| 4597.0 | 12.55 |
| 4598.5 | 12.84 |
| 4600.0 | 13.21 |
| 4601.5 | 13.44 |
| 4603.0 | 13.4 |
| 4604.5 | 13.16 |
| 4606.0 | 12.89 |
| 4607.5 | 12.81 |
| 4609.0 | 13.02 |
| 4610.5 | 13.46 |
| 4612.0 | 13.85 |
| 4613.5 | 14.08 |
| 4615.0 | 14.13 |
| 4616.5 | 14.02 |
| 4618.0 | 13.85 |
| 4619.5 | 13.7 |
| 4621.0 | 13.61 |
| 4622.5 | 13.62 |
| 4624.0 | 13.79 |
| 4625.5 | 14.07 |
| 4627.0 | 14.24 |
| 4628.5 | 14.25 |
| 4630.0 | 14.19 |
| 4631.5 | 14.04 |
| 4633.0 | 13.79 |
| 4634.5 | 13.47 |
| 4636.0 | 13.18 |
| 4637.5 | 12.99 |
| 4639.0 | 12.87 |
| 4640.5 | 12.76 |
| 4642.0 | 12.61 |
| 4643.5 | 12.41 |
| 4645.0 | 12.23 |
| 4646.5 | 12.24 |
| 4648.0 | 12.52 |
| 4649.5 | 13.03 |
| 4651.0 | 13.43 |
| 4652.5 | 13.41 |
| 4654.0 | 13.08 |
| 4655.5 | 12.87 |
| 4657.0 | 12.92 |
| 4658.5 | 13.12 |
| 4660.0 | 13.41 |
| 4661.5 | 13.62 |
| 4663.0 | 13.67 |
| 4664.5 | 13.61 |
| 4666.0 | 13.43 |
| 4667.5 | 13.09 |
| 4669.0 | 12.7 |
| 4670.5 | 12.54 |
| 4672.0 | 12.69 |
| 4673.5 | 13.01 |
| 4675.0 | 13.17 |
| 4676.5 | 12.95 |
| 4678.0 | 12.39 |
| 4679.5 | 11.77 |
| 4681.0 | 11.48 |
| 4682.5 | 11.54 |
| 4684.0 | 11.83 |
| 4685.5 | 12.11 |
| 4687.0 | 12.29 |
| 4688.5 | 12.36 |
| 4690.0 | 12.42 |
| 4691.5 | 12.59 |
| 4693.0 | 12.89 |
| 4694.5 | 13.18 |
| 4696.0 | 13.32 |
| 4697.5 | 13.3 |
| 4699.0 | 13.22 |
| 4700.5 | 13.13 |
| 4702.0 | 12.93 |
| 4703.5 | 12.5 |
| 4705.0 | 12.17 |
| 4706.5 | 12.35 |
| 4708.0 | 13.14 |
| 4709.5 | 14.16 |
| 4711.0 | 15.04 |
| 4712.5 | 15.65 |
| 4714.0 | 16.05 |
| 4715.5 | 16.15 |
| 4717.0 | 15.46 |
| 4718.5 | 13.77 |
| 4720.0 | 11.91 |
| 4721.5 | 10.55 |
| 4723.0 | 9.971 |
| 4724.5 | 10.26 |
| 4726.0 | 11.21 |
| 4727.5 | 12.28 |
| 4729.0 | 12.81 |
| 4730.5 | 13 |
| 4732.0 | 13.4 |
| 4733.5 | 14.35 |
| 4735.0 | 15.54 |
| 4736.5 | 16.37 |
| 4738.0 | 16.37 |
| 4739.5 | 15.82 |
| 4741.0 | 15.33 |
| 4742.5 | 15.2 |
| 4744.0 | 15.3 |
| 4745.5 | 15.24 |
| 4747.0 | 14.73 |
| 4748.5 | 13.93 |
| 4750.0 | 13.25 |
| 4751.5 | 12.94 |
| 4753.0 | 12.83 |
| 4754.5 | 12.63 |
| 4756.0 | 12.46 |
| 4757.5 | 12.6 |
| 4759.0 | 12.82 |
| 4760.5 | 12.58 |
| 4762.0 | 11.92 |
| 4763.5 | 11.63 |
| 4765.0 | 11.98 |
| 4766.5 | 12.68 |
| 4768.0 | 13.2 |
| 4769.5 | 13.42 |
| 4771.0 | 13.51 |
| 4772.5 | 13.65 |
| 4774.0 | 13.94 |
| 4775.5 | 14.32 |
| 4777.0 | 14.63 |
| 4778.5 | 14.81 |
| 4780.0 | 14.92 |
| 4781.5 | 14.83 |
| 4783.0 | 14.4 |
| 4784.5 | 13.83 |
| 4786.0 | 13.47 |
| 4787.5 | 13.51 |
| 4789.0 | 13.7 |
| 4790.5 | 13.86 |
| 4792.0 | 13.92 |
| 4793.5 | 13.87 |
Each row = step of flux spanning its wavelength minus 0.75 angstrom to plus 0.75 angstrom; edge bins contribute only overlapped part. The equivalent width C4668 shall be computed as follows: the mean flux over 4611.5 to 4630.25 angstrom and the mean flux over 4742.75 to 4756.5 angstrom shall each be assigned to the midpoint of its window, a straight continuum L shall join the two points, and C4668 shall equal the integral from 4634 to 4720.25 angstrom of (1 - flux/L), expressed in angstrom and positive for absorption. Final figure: 5.0 angstrom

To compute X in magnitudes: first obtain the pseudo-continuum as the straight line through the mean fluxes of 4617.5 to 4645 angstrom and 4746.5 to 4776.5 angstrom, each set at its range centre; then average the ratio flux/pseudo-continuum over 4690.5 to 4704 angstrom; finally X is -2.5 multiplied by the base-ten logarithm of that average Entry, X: 0.021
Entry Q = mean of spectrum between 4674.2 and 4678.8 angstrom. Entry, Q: 12.8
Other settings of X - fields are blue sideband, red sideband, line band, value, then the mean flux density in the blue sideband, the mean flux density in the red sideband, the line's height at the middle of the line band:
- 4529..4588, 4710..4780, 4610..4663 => 0.01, 13.4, 13.7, 13.5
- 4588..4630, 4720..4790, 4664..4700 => 0.07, 13.4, 13.5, 13.4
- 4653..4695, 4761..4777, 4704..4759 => -0.06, 12.7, 13.1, 13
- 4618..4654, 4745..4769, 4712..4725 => -0.02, 13.3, 12.9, 13.1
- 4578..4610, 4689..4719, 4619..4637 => -0.06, 12.9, 13.7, 13.1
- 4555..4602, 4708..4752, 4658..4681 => 0.06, 13.2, 14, 13.7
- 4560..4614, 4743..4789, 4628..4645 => 0.00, 13.2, 13.5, 13.3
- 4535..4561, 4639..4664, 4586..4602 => 0.05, 13.7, 13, 13.4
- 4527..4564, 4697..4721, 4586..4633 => 0.02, 13.5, 13.8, 13.6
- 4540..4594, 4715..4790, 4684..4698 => 0.07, 13.4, 13.6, 13.5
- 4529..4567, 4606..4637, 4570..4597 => 0.05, 13.5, 13.7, 13.6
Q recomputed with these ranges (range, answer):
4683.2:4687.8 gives 12.1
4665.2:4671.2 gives 12.9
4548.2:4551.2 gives 13.5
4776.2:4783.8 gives 14.7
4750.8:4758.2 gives 12.7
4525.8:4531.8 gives 12.9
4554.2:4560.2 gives 13.9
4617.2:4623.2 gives 13.7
